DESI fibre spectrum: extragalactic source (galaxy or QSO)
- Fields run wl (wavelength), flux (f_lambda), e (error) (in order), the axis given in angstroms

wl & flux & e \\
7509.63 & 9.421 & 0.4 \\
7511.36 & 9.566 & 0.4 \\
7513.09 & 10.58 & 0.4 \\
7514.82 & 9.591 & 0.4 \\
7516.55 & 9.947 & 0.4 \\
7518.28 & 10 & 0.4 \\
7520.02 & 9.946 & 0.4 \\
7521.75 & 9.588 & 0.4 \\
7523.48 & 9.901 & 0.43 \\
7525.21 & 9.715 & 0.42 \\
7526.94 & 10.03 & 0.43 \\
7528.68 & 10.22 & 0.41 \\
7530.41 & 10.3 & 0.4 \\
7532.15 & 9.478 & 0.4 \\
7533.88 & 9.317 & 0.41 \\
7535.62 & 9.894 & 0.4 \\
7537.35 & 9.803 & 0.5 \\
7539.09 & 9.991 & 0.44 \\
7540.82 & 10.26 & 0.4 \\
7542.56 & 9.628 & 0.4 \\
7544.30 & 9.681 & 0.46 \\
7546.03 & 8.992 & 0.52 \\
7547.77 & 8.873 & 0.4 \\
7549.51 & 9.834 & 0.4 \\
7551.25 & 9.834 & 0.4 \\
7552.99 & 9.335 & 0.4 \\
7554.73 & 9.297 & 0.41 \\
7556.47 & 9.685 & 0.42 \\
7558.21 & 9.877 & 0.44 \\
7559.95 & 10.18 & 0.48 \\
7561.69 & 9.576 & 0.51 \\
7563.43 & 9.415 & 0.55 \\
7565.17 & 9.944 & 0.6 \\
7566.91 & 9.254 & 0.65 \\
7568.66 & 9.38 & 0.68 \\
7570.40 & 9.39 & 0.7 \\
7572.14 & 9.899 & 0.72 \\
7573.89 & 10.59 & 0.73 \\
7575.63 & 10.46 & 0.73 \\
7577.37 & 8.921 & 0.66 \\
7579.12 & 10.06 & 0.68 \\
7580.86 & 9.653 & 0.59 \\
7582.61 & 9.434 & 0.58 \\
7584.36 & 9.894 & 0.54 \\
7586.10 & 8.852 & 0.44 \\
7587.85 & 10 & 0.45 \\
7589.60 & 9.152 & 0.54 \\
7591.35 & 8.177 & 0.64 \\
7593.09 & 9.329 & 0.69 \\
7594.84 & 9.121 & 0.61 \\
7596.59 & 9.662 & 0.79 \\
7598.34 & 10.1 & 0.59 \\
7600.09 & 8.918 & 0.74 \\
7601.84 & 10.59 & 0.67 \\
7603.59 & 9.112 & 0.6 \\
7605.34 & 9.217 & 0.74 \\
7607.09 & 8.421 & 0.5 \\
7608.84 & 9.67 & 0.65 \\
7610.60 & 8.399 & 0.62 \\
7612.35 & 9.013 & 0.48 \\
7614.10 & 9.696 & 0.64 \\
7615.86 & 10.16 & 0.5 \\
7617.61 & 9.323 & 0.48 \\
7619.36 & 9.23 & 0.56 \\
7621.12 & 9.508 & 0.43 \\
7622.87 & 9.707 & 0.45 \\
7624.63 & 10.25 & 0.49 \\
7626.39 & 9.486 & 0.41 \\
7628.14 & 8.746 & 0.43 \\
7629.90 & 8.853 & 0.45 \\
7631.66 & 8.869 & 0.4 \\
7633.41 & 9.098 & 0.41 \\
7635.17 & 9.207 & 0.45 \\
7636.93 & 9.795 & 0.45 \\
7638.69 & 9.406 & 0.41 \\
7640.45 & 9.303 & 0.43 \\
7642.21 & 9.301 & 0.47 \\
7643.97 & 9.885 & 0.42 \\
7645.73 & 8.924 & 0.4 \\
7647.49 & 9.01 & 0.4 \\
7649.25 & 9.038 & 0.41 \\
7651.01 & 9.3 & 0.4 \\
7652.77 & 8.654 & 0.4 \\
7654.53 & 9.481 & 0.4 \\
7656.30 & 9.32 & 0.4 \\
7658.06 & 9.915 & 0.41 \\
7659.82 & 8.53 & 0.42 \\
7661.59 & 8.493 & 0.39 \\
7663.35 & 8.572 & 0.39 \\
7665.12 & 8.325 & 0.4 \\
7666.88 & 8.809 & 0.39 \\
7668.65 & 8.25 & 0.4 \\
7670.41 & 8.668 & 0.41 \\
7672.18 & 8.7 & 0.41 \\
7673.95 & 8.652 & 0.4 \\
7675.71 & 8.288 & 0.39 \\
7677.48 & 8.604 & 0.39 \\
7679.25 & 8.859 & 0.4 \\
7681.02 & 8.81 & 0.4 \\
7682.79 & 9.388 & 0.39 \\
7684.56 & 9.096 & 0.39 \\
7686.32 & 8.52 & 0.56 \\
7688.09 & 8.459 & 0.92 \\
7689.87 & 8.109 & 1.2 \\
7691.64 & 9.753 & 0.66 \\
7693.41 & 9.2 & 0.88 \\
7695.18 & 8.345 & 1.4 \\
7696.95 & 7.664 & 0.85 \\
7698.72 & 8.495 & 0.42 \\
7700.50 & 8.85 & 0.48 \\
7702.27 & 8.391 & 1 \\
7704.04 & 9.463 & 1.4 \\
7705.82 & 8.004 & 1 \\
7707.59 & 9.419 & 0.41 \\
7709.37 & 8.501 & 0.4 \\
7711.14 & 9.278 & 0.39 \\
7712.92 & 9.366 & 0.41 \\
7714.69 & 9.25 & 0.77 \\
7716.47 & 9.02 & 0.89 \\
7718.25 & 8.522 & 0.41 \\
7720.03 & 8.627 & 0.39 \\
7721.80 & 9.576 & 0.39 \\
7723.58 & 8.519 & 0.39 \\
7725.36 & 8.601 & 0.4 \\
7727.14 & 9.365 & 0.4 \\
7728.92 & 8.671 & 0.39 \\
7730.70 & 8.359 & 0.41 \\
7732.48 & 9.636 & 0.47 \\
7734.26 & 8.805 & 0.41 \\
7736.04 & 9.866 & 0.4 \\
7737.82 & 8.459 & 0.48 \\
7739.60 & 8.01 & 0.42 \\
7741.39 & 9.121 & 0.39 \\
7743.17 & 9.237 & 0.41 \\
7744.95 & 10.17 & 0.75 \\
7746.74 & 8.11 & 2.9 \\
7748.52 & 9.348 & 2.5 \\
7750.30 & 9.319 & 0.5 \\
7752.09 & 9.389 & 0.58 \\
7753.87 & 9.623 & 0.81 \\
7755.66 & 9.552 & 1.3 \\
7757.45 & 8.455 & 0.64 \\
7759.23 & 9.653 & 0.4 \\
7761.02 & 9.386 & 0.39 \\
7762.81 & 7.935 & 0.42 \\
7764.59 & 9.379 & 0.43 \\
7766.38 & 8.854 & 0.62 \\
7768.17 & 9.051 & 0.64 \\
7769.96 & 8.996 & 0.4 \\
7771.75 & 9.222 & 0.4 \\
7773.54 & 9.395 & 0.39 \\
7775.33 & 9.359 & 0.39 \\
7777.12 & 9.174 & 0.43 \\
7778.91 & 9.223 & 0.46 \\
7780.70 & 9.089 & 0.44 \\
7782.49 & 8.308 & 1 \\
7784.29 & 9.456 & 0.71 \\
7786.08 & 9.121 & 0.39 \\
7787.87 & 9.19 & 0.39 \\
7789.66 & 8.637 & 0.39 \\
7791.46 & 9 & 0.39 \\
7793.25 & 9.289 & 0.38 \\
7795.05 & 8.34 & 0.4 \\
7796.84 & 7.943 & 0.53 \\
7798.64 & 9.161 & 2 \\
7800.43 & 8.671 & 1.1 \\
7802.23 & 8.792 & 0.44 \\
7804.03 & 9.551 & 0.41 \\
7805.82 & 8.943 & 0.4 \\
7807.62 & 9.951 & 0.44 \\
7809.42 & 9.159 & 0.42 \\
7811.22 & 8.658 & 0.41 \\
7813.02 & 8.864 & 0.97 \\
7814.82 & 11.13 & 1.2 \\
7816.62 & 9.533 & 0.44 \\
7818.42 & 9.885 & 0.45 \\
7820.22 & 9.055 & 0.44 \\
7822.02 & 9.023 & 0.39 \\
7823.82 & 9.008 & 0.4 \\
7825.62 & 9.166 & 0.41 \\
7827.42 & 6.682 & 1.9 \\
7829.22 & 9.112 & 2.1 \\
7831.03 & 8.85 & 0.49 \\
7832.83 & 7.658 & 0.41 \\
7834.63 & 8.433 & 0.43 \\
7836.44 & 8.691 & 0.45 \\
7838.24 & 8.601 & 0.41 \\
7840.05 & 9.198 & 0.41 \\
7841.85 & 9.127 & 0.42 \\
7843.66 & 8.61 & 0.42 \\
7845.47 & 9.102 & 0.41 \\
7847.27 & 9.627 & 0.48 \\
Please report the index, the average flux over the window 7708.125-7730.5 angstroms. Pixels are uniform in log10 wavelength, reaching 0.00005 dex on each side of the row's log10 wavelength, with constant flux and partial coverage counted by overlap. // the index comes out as 8.93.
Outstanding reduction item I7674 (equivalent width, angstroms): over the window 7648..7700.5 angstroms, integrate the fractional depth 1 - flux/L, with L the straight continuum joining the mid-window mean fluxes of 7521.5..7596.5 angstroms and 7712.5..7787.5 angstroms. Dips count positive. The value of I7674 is 2.9 angstroms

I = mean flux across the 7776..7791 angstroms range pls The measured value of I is 9.03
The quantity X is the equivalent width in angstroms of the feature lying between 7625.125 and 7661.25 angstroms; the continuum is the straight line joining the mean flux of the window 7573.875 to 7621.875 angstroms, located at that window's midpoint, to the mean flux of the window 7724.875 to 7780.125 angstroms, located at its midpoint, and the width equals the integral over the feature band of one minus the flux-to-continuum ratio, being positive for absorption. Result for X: 0.5 angstroms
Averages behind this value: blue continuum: 9.43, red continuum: 9.09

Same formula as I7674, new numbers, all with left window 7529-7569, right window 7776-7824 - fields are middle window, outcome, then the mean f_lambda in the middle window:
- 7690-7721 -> 1.7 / 8.82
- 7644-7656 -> 0.4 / 9.14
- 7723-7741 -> 0.8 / 8.84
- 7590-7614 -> 0.8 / 9.23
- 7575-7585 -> -0.1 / 9.71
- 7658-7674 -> 1.3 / 8.63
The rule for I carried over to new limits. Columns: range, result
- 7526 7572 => 9.68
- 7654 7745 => 8.84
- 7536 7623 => 9.53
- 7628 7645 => 9.26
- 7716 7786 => 9.05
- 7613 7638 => 9.42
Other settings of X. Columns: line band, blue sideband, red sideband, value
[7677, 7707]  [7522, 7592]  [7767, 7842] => 1.9 angstroms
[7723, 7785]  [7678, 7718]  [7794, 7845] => -1.4 angstroms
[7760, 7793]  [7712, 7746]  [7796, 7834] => -0.2 angstroms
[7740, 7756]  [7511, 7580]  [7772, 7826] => 0.0 angstroms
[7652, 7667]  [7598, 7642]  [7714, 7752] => 0.5 angstroms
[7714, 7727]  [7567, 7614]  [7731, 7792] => 0.4 angstroms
